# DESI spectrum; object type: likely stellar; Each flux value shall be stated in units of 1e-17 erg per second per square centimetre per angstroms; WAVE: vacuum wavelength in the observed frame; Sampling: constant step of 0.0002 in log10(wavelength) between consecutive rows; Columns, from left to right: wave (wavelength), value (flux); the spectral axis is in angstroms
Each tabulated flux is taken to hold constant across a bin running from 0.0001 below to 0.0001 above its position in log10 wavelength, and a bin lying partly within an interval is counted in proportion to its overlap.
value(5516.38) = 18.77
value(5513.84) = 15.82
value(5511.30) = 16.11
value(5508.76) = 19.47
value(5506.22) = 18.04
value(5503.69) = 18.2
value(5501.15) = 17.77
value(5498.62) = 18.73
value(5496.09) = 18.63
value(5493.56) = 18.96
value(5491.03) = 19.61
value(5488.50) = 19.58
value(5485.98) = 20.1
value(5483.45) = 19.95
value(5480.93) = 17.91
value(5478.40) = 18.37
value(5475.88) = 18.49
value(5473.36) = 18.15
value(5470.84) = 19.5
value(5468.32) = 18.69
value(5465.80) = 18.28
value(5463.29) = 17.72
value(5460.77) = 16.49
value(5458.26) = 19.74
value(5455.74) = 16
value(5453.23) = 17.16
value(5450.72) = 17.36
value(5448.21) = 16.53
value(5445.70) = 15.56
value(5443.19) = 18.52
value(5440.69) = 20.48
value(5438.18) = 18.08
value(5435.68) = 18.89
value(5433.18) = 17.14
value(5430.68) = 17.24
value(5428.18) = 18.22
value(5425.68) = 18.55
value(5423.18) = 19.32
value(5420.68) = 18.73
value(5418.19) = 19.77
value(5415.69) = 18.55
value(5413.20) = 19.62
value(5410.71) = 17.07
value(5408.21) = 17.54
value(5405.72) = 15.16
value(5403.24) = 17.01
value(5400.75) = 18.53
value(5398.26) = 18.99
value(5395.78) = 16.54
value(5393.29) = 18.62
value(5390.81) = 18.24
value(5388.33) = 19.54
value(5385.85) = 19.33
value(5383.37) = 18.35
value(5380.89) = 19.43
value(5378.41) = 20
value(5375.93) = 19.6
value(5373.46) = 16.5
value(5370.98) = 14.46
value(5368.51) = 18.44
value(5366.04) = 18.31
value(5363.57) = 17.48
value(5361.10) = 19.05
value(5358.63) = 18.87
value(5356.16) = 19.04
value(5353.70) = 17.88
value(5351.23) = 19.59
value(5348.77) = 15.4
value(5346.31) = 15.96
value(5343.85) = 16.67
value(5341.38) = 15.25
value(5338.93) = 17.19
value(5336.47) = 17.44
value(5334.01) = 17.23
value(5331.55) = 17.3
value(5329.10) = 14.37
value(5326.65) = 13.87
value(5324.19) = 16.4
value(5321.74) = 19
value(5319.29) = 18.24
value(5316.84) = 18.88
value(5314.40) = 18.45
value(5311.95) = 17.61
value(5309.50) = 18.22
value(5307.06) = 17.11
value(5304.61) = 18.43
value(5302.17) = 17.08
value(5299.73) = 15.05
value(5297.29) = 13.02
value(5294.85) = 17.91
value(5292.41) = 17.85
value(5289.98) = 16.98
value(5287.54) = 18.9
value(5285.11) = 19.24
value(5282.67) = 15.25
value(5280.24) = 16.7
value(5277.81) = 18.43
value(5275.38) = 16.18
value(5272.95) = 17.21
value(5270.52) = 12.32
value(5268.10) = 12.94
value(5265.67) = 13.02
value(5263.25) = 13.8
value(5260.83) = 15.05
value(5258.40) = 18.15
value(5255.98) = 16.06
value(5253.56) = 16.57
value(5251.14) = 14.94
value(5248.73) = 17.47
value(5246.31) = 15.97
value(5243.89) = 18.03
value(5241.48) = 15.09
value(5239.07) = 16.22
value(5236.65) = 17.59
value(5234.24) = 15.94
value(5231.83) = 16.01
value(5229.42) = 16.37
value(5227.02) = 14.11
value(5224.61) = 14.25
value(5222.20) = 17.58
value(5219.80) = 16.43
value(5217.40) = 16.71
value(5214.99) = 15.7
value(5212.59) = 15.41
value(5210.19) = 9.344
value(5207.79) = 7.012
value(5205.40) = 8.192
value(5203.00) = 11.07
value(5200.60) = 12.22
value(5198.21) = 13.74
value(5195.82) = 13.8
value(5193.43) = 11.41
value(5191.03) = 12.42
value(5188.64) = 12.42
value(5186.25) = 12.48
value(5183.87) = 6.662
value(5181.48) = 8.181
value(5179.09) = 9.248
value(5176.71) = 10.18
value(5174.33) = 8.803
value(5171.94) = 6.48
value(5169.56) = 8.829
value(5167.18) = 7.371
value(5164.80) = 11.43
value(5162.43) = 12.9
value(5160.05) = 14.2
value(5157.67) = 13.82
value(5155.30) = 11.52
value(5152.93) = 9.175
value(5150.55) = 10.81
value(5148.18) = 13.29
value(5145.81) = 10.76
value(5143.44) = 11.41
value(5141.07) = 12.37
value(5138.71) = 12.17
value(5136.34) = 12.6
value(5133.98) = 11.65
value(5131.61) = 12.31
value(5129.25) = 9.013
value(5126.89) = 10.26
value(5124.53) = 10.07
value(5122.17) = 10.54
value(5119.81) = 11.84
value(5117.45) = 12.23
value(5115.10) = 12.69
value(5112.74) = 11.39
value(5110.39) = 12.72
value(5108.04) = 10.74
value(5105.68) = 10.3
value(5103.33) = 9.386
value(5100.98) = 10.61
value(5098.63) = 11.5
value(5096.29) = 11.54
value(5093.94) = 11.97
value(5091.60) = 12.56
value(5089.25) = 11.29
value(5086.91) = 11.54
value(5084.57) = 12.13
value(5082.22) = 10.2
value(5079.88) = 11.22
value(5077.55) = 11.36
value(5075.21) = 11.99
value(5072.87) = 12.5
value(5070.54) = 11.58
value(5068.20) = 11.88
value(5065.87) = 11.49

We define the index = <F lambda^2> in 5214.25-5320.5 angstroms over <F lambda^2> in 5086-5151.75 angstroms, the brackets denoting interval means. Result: 1.5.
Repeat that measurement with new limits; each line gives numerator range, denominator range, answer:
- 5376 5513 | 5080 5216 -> 1.84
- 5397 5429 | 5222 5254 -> 1.21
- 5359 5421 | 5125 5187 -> 1.87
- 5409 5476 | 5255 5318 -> 1.16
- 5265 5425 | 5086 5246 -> 1.54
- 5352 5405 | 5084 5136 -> 1.79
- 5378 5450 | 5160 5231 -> 1.67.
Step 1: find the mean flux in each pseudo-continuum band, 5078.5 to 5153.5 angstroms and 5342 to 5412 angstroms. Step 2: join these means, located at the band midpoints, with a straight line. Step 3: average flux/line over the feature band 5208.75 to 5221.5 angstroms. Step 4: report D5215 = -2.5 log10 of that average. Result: -0.06 mag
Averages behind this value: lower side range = 11.3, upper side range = 17.9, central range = 14.7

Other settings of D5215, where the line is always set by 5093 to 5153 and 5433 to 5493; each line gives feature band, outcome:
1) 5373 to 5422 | -0.089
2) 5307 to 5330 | -0.130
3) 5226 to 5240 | -0.182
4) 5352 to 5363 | -0.159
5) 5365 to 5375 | -0.039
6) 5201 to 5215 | 0.208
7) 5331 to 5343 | -0.076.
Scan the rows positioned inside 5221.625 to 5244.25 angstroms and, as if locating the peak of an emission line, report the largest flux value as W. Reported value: 18.03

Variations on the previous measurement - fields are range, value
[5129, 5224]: 17.58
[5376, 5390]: 20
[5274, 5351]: 19.24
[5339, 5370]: 19.59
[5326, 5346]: 17.44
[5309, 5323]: 19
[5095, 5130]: 12.72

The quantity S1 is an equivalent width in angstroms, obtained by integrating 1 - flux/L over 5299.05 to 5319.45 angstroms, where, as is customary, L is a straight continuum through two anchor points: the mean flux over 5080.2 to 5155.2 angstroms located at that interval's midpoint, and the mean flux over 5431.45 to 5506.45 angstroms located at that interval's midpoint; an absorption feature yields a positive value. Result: -3.5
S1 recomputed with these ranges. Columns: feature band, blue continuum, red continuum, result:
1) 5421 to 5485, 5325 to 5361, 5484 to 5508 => 0.79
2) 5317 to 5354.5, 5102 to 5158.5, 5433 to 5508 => -3.08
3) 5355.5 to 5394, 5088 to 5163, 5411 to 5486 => -3.96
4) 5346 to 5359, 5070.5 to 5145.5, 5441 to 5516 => -1.62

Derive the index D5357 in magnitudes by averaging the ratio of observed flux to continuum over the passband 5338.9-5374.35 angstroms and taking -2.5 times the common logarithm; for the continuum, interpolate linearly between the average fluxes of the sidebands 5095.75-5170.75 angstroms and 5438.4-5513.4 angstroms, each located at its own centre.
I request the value -0.100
